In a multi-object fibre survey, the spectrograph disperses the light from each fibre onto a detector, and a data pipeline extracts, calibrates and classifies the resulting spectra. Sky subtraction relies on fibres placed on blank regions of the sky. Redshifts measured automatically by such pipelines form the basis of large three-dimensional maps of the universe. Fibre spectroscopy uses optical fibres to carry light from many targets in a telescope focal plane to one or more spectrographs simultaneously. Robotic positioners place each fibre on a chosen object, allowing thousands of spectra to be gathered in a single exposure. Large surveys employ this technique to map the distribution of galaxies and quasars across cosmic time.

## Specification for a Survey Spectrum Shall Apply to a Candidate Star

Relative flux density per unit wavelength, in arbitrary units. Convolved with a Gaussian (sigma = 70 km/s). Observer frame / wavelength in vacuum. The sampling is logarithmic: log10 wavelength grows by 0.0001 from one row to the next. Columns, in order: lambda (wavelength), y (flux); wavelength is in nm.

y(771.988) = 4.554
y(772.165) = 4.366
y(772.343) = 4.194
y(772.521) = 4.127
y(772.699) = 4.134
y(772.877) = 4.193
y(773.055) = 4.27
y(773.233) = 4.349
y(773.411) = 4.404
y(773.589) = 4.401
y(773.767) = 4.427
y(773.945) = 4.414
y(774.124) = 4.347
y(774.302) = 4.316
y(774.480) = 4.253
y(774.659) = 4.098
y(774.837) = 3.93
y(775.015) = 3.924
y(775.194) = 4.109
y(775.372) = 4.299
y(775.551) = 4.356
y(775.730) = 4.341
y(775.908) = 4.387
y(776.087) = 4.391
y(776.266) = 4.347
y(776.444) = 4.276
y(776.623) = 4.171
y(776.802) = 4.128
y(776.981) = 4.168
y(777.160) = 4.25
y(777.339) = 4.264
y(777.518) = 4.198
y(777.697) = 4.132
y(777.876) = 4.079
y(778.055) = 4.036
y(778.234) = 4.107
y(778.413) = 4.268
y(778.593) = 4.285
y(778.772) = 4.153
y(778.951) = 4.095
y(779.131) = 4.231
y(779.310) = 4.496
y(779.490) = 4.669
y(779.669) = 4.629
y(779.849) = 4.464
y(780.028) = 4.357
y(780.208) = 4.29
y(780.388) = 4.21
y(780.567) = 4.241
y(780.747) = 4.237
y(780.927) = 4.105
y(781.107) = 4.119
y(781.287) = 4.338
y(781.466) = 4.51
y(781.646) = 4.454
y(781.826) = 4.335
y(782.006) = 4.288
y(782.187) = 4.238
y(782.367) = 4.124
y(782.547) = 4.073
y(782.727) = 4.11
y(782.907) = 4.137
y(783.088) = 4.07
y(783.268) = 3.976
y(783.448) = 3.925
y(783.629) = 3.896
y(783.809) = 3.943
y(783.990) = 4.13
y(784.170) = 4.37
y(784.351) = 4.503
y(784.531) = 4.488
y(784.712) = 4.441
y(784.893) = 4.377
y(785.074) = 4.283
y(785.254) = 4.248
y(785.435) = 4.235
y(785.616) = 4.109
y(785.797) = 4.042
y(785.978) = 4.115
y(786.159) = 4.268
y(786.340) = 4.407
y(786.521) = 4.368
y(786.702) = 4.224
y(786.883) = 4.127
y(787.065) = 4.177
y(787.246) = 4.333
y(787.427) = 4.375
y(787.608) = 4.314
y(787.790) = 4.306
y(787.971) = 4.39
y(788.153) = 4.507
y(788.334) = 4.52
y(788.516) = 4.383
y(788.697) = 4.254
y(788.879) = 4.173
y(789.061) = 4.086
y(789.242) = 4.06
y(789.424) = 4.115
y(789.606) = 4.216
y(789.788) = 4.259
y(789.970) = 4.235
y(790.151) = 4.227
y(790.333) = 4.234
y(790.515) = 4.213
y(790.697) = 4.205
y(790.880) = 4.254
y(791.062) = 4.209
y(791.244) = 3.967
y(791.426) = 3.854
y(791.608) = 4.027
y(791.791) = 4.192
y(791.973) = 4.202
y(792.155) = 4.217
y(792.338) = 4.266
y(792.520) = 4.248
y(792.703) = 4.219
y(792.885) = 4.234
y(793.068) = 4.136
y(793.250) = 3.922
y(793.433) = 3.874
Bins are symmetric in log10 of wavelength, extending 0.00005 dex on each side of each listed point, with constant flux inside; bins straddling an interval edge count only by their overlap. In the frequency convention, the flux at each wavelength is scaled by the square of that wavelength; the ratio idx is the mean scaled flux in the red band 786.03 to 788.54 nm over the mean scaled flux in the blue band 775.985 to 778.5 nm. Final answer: 1.06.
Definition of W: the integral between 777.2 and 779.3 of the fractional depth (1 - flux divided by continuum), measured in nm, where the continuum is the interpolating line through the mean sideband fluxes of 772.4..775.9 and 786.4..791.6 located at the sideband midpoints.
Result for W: 0.03 nm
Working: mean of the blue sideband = 4.25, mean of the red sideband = 4.23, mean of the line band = 4.18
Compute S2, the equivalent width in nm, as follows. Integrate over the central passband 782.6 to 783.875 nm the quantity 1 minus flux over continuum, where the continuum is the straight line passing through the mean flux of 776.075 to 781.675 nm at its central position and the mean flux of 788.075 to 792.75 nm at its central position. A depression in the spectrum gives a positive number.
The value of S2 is 0.07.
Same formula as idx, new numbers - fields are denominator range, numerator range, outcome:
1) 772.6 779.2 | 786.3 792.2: 1.03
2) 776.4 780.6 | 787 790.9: 1.03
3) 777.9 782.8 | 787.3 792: 1.01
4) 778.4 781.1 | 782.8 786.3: 0.98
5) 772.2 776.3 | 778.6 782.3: 1.03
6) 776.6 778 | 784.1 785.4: 1.07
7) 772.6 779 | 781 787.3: 1.02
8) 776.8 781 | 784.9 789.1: 1.03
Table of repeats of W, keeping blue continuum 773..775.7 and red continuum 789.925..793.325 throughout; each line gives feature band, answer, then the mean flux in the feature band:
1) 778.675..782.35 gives -0.08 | 4.32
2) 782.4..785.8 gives 0.02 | 4.18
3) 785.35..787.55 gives -0.02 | 4.23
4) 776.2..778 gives 0.02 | 4.2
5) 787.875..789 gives -0.05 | 4.36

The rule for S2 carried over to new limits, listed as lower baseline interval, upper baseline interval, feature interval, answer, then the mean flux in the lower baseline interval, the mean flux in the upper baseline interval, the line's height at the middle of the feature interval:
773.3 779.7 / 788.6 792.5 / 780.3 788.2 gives -0.05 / 4.26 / 4.17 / 4.21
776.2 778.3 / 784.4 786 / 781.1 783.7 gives 0.04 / 4.18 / 4.27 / 4.24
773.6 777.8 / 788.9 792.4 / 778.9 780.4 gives -0.06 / 4.24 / 4.16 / 4.22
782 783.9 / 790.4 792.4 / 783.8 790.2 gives -0.27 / 4.06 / 4.14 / 4.1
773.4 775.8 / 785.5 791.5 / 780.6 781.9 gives -0.02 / 4.25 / 4.23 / 4.24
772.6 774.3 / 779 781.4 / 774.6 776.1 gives 0.05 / 4.32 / 4.34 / 4.33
